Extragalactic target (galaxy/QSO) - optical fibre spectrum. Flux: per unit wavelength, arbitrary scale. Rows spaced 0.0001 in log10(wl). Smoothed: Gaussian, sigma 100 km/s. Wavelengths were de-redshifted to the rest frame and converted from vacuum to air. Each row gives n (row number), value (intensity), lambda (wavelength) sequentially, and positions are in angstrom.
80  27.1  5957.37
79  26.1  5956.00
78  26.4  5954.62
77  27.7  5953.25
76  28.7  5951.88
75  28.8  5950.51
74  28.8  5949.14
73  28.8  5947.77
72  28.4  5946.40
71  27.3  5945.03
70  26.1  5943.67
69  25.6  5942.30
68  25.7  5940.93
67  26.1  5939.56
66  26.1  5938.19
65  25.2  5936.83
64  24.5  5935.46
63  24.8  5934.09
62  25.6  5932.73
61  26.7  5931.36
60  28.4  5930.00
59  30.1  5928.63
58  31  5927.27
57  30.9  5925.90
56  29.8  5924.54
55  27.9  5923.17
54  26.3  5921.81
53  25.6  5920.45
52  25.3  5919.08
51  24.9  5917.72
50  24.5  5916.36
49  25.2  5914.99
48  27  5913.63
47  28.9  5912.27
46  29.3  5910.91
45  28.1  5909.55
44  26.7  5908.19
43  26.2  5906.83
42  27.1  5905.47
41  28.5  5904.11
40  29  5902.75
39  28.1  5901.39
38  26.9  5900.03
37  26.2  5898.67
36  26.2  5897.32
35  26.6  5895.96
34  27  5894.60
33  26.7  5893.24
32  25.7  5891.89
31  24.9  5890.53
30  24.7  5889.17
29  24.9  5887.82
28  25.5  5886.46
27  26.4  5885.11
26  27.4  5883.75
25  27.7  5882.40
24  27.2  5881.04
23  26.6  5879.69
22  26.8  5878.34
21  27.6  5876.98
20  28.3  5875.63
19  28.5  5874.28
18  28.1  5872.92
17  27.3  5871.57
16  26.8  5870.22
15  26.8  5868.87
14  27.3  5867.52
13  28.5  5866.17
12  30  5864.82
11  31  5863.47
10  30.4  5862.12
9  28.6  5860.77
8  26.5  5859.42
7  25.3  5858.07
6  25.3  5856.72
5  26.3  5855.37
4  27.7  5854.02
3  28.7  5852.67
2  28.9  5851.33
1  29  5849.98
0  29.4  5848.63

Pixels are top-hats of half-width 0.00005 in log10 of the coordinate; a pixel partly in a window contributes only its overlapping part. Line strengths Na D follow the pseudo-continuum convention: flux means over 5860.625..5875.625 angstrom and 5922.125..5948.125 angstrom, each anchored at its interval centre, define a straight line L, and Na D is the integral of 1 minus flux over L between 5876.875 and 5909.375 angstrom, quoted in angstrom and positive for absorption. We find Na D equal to 1.5 angstrom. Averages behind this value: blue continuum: 28.5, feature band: 26.7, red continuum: 27.3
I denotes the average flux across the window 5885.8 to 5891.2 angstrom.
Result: 25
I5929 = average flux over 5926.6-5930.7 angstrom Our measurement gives 29.9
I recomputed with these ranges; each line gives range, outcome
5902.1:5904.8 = 28.7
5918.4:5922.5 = 25.7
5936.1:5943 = 25.7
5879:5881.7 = 27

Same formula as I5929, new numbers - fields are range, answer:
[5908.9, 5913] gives 28.8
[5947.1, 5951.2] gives 28.8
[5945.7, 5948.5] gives 28.6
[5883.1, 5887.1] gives 26.4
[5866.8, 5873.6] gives 27.3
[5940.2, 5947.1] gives 26.6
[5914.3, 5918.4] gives 24.9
